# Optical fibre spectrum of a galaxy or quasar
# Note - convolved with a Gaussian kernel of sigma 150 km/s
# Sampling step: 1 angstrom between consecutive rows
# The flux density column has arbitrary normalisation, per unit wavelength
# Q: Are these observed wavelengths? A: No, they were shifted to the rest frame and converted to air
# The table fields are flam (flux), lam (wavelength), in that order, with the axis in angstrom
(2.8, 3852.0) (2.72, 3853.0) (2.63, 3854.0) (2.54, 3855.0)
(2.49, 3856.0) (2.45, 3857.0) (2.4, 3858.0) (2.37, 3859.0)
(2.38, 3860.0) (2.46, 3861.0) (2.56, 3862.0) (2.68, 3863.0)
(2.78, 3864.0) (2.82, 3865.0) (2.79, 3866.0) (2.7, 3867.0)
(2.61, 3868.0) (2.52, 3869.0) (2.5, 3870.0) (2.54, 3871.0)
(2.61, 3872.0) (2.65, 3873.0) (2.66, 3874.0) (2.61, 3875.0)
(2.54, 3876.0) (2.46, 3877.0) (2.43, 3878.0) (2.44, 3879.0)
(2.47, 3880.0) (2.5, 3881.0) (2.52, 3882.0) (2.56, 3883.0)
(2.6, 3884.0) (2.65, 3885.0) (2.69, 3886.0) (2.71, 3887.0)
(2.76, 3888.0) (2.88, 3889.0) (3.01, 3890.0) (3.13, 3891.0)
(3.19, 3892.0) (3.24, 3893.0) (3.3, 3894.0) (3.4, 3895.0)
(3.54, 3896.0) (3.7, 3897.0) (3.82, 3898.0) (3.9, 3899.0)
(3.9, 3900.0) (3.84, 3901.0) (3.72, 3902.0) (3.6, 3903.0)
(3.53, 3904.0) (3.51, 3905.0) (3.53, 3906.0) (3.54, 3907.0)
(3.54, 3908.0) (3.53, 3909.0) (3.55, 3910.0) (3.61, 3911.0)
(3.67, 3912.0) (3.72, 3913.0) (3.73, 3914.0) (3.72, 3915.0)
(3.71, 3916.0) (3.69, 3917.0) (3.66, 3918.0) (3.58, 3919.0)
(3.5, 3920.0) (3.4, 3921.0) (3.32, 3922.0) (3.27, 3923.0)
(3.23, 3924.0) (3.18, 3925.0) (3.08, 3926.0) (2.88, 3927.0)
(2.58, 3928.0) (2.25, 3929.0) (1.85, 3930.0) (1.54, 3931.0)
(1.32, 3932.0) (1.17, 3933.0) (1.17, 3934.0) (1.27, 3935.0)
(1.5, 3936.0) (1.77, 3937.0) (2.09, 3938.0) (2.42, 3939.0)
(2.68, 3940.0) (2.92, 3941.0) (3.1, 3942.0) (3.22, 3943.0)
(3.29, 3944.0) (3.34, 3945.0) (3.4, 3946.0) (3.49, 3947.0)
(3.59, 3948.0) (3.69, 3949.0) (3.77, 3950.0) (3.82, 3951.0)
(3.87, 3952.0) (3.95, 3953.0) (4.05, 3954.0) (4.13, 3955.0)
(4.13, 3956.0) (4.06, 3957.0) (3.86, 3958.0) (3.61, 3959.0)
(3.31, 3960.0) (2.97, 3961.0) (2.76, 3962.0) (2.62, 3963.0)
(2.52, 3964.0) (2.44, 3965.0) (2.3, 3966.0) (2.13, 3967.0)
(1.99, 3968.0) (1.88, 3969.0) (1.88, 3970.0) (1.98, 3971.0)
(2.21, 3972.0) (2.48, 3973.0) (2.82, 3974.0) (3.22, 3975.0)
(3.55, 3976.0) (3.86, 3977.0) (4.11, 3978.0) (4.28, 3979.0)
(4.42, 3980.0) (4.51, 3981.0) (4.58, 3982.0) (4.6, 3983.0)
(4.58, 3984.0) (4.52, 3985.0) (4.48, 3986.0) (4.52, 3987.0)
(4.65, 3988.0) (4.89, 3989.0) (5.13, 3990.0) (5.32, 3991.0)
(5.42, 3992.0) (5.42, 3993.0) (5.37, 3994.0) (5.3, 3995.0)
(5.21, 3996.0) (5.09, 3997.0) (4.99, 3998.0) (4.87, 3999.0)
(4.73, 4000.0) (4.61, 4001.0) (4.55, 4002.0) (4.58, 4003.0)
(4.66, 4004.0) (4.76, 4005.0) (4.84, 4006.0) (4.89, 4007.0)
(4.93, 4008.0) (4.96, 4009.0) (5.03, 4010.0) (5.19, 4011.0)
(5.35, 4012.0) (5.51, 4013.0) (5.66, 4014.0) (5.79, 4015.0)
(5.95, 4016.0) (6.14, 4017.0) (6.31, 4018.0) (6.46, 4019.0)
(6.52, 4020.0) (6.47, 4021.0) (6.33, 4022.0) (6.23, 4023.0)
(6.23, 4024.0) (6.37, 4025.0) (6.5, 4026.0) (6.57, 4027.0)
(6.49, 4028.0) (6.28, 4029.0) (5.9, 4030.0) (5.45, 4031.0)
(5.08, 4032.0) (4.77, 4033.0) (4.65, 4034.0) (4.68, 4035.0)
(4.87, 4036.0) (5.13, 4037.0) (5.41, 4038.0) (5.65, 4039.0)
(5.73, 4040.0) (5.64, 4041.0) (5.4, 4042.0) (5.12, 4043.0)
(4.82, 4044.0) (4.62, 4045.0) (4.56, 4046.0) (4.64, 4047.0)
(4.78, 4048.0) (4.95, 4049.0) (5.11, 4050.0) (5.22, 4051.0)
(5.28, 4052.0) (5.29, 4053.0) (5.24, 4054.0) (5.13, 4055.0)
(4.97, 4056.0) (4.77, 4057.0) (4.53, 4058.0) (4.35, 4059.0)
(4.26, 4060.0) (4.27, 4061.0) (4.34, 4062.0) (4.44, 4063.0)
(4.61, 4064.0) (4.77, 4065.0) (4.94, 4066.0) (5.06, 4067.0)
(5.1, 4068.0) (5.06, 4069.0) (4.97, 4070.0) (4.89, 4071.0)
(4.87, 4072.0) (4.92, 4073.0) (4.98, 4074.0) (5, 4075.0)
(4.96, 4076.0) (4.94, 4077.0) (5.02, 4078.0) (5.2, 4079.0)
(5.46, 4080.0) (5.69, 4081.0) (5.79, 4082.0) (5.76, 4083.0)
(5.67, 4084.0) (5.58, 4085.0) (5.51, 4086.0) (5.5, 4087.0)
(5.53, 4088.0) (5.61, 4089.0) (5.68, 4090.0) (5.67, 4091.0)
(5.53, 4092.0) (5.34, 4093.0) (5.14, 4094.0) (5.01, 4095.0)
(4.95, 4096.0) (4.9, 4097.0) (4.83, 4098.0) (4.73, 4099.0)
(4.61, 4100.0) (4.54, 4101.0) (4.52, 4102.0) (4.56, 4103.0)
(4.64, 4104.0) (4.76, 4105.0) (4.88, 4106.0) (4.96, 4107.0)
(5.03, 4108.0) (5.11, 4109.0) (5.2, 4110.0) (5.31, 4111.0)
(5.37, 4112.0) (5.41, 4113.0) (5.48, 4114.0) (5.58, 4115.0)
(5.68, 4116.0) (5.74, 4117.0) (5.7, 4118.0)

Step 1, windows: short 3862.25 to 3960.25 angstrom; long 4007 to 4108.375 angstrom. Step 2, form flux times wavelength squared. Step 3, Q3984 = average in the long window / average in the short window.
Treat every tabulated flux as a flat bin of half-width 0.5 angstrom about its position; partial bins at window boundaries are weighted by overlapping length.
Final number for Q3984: 1.84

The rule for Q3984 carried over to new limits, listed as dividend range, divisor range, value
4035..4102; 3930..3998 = 1.55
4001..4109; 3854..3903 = 2.00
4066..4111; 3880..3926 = 1.68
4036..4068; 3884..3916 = 1.56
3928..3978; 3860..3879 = 1.13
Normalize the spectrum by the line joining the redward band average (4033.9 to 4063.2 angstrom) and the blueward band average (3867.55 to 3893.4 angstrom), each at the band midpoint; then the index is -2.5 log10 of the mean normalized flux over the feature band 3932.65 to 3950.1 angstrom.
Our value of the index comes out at 0.31 mag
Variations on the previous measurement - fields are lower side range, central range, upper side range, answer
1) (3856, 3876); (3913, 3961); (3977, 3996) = 0.250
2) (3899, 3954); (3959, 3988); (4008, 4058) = 0.262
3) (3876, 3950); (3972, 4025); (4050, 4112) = -0.216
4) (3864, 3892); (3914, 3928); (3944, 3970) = -0.141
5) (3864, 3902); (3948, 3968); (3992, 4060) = 0.237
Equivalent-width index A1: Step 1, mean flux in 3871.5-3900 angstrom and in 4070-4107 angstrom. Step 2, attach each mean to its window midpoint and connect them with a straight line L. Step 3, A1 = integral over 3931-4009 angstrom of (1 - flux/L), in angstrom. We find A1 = 4.9 angstrom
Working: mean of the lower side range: 2.91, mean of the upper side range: 5.14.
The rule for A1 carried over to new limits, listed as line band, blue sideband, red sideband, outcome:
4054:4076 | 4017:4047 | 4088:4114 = 2.40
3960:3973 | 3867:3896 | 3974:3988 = 5.33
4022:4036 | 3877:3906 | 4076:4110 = -3.90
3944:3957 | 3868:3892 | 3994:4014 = 0.69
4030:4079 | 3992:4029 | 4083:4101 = 3.99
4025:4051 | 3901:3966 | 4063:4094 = -3.88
